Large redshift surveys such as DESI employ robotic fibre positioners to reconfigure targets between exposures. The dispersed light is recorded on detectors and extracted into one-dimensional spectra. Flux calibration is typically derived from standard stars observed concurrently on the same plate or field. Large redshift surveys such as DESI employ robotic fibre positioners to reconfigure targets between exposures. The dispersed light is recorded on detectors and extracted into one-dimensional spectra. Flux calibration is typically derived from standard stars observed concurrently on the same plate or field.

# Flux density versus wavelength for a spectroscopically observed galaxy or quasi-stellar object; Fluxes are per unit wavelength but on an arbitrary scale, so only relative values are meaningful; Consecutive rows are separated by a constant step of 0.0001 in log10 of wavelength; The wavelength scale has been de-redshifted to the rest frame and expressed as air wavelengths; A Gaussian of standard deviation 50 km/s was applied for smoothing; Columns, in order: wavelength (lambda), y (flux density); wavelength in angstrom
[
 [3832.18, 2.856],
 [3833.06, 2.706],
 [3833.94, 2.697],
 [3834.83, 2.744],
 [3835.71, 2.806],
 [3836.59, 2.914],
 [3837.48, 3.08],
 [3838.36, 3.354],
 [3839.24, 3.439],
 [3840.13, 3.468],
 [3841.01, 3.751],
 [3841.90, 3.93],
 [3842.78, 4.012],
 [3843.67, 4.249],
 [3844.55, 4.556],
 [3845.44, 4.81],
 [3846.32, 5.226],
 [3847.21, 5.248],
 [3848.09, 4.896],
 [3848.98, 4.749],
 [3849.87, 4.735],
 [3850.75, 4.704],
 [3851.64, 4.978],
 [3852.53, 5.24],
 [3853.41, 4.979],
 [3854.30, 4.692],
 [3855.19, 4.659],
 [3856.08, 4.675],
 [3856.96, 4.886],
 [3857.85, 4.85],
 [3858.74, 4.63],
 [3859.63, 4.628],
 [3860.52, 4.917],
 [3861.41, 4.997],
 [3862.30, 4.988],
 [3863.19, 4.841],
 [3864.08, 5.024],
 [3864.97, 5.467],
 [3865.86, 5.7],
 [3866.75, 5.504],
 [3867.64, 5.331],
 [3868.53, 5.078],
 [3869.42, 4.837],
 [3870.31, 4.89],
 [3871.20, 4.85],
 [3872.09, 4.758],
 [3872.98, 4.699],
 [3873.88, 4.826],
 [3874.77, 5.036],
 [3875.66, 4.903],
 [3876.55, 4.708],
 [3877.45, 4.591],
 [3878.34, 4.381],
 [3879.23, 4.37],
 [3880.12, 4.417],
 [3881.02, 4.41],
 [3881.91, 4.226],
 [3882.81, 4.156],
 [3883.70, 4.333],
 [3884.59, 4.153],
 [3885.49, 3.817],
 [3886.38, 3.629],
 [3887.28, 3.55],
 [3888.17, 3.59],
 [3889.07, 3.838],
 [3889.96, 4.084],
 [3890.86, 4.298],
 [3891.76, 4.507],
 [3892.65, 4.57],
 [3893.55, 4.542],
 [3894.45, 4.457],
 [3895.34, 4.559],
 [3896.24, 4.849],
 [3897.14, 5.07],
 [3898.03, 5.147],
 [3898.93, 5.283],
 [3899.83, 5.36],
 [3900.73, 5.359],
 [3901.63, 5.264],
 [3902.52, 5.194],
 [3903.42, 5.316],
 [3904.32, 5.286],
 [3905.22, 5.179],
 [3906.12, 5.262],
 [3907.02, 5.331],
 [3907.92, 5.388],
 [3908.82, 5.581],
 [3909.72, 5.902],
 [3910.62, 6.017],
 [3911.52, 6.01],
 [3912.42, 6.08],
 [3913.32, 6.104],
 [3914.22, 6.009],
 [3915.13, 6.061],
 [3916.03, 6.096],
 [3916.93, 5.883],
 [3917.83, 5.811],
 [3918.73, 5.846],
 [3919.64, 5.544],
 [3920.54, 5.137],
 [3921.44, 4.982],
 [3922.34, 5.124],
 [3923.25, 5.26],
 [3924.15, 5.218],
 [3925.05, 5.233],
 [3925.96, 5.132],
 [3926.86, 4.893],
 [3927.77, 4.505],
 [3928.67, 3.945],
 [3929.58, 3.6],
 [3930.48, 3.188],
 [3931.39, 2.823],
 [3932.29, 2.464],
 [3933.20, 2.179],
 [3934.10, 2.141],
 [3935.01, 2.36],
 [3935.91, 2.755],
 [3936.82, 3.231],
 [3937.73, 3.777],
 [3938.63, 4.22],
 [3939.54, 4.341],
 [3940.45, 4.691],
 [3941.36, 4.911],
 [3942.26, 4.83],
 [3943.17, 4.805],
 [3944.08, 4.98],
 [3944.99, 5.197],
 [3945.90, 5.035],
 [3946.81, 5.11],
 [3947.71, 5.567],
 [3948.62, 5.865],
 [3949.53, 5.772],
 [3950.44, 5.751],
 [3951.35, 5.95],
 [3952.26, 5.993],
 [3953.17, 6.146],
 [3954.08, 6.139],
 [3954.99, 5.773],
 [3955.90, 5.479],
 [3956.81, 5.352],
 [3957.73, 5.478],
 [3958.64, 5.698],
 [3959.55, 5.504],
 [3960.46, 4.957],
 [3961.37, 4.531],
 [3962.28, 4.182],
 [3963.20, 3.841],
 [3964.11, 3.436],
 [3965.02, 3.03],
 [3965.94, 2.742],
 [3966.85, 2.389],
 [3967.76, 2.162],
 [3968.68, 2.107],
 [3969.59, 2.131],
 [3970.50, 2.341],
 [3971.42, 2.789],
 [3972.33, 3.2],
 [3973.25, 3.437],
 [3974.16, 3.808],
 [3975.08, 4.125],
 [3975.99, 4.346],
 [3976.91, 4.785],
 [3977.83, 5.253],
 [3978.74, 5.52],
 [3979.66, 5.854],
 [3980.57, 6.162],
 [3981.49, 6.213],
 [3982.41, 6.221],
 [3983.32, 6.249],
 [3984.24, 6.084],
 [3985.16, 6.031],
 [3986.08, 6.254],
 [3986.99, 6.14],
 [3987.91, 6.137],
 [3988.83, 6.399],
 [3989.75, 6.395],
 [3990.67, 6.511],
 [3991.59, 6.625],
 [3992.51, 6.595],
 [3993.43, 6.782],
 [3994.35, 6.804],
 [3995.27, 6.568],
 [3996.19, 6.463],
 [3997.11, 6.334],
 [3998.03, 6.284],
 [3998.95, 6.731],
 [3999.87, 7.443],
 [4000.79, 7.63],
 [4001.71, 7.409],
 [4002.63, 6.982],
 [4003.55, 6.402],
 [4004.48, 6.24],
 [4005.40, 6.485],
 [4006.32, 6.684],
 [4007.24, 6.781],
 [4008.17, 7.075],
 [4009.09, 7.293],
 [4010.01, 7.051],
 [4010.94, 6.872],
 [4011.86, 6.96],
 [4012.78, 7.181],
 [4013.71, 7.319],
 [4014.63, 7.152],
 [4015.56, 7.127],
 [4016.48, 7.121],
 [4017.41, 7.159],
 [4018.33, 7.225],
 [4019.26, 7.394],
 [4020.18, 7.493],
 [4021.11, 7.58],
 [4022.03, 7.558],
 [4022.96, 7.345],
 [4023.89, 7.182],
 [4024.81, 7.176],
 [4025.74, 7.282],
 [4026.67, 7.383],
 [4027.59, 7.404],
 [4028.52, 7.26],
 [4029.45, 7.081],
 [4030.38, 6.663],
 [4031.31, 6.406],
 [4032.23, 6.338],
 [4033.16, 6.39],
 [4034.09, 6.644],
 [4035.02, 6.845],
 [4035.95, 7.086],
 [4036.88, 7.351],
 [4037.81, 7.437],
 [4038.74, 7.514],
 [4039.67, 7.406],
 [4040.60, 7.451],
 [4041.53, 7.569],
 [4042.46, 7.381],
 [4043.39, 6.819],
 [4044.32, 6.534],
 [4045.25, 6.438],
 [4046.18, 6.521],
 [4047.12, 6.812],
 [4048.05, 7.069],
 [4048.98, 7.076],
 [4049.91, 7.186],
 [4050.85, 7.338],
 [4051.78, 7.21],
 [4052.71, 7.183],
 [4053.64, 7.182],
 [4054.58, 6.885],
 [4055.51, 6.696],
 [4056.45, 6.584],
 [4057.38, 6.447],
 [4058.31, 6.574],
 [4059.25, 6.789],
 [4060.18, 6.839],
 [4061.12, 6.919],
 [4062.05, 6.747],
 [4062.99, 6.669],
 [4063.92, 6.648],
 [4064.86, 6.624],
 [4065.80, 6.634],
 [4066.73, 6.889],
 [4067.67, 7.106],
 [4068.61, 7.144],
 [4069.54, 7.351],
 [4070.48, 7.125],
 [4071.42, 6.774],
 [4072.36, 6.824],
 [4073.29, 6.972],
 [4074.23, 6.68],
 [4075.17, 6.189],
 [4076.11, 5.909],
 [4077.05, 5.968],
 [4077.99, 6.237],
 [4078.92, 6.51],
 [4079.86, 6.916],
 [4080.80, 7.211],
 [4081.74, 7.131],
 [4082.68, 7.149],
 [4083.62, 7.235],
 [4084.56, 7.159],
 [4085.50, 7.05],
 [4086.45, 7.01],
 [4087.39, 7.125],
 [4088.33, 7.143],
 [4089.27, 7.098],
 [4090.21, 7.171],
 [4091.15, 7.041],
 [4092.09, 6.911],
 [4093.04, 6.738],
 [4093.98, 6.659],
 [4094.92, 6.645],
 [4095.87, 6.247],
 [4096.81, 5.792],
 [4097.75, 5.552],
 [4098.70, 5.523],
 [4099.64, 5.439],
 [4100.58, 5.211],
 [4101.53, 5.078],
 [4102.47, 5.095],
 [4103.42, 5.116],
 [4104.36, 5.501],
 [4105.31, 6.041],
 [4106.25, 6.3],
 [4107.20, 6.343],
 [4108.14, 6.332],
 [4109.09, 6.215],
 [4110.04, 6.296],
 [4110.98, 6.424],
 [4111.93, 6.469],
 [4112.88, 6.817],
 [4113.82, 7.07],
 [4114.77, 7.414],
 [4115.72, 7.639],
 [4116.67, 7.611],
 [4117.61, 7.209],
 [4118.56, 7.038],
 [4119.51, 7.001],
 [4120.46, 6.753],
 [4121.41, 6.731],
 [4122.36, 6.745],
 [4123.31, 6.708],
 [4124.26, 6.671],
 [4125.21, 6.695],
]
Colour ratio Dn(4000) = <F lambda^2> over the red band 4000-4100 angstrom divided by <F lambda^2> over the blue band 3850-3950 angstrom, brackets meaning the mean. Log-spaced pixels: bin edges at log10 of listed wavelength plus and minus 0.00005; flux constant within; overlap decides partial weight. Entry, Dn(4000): 1.6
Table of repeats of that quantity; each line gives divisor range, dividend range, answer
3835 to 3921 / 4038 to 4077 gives 1.57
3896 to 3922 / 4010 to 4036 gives 1.36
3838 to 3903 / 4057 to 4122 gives 1.59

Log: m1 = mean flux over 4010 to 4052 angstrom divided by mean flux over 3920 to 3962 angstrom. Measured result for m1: 1.51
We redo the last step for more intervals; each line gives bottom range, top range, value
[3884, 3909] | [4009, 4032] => 1.52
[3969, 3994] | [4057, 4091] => 1.30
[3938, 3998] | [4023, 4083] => 1.36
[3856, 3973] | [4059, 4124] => 1.42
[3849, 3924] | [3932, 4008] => 1.03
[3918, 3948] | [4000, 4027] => 1.64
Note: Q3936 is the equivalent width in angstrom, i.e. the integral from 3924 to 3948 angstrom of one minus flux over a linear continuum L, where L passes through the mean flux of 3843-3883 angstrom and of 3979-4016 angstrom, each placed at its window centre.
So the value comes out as 7.12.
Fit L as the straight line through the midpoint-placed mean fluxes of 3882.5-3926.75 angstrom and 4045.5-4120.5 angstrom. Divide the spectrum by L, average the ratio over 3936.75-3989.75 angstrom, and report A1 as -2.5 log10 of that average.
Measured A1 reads 0.16 mag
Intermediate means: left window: 5.07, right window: 6.66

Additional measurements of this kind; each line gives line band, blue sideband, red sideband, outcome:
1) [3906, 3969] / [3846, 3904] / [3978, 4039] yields 0.19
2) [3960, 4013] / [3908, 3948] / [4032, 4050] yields 0.09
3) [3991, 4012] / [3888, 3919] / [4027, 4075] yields -0.07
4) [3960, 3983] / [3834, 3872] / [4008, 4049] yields 0.49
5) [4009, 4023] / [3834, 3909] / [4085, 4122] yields -0.24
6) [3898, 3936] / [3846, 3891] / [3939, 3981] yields -0.07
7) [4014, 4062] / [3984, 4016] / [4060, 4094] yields -0.04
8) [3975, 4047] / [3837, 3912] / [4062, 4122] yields -0.14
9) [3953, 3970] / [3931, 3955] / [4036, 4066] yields 0.16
